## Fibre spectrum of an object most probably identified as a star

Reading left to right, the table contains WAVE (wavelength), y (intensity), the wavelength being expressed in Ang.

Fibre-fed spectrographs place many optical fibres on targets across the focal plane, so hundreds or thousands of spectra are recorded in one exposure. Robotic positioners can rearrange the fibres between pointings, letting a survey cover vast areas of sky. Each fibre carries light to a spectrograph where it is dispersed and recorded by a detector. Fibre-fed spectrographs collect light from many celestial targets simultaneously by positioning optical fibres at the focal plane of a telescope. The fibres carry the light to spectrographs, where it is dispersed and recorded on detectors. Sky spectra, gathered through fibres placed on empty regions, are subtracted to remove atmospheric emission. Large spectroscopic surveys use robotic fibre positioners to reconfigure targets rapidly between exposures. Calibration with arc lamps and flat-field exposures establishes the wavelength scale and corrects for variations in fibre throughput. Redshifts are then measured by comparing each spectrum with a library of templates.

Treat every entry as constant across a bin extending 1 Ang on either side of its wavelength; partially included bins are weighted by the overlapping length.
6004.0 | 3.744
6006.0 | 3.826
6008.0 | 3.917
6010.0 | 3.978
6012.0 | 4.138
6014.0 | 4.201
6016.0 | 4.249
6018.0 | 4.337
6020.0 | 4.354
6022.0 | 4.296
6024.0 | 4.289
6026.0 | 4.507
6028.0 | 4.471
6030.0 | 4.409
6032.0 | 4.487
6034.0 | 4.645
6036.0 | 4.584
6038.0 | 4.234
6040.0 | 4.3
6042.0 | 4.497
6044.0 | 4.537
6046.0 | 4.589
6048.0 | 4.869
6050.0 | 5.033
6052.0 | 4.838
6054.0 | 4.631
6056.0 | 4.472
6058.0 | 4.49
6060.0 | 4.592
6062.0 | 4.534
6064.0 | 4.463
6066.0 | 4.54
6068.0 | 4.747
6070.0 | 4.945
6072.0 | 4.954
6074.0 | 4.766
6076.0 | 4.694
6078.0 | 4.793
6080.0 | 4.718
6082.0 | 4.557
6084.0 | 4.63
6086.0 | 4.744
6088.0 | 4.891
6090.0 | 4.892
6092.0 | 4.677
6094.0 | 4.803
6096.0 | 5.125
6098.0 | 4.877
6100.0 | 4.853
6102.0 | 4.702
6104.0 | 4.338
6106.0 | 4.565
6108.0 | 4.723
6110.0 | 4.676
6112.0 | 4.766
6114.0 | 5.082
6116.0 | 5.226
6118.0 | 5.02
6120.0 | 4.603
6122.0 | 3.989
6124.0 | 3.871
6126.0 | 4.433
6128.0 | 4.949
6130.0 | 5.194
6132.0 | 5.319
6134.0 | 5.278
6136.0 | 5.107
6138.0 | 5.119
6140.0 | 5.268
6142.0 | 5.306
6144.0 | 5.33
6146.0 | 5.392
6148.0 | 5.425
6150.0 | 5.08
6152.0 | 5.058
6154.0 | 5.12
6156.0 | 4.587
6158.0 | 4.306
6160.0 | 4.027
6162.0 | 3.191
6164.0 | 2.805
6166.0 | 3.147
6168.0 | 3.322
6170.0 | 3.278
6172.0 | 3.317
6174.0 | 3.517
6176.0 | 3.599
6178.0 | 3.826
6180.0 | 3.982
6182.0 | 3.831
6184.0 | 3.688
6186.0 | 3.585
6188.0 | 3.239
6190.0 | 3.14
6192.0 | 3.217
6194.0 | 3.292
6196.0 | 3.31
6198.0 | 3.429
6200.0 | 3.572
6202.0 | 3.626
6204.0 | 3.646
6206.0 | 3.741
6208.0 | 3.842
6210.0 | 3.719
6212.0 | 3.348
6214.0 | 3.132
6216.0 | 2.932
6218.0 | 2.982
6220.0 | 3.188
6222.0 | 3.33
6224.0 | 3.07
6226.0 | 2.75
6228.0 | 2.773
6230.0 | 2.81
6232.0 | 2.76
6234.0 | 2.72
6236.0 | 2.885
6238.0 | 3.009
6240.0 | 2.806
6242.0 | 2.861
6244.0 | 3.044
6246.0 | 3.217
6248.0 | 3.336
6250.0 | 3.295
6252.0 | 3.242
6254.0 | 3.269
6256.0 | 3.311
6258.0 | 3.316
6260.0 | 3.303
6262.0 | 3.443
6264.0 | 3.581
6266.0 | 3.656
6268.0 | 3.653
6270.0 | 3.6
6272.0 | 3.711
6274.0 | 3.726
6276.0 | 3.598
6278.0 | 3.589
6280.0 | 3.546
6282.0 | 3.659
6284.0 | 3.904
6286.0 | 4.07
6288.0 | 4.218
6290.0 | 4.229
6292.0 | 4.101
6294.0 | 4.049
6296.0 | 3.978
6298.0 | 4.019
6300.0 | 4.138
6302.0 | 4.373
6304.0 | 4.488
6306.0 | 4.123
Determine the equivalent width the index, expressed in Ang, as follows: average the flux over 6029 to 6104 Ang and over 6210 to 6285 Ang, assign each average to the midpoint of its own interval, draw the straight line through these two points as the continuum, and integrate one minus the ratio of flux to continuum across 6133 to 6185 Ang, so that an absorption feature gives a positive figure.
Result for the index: -4.4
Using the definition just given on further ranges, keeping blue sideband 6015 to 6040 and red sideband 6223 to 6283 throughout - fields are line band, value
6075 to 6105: -4.9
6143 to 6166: -4.6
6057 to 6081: -2.9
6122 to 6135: -3.0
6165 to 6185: 0.5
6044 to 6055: -1.2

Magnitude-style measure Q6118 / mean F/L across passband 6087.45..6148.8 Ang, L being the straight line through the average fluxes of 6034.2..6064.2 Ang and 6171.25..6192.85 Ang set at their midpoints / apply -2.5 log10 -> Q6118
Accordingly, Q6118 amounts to -0.210 mag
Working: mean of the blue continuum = 4.58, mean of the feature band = 4.9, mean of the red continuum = 3.54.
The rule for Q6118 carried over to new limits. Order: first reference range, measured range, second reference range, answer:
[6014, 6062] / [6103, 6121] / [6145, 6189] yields -0.141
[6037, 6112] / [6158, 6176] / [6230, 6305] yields 0.216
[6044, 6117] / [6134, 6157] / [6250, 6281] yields -0.198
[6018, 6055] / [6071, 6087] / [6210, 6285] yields -0.111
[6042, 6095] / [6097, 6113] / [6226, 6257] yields -0.082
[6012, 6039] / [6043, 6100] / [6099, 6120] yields -0.030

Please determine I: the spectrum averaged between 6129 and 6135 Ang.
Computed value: 5.26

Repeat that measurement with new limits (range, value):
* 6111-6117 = 5.02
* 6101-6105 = 4.52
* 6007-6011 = 3.95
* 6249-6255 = 3.27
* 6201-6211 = 3.71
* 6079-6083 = 4.64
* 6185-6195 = 3.29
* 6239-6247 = 2.98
